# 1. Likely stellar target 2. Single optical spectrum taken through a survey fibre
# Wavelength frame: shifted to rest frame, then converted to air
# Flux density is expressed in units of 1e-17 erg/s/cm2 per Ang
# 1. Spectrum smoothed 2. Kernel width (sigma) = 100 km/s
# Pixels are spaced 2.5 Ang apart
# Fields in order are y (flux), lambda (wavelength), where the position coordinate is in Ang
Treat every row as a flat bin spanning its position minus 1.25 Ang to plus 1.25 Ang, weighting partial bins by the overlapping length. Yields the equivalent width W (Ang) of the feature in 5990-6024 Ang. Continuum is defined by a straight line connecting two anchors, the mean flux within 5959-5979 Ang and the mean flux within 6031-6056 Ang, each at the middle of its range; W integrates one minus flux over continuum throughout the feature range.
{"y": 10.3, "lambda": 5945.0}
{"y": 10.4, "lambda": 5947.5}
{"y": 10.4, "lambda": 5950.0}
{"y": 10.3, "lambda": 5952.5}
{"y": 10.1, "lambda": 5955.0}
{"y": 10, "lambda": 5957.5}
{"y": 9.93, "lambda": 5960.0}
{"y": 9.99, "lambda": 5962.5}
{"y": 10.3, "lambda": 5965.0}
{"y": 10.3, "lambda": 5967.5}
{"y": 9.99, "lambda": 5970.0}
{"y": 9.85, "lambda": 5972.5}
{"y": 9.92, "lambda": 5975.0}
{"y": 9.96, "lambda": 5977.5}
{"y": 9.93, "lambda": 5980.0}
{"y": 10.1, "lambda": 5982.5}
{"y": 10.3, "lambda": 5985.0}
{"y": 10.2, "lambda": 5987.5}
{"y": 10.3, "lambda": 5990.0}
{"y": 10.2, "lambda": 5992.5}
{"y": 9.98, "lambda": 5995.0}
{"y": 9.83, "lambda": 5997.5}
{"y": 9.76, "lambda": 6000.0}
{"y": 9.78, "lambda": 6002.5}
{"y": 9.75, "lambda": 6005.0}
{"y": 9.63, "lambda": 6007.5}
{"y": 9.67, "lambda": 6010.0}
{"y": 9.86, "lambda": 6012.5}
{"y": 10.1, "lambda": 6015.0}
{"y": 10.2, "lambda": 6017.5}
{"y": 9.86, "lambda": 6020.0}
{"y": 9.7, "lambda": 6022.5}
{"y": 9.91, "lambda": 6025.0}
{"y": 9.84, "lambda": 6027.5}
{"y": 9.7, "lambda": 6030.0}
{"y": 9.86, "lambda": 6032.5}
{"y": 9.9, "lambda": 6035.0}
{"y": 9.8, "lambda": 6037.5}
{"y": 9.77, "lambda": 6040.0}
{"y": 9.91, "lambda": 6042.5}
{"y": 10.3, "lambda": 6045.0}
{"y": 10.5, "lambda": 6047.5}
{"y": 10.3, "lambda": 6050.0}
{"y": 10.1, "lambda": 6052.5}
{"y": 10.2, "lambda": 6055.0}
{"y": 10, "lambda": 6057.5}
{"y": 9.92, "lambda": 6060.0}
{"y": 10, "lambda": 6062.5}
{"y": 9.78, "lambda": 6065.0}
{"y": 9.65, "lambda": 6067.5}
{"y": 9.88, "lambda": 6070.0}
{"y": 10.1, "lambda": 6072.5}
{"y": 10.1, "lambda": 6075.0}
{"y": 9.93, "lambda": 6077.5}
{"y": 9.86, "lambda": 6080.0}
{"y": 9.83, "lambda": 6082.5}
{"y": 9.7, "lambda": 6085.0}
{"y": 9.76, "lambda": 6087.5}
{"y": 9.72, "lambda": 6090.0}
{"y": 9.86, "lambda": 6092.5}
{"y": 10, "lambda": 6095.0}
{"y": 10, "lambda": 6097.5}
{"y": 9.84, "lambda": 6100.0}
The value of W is 0.5 Ang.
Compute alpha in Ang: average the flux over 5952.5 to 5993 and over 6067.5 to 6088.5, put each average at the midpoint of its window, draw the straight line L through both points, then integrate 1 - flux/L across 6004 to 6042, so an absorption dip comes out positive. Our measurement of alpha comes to 0.6 Ang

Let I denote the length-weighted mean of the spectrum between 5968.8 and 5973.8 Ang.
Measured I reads 9.92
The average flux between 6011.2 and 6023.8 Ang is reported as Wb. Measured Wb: 9.94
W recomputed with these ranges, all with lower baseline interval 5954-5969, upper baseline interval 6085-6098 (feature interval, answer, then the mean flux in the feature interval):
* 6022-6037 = 0.22 Ang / 9.82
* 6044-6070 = -0.40 Ang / 10.1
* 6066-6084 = -0.05 Ang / 9.9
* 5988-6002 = 0.03 Ang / 10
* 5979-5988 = -0.07 Ang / 10.1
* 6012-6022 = 0.00 Ang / 9.99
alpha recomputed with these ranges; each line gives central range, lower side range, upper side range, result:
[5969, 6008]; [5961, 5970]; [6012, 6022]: 0.43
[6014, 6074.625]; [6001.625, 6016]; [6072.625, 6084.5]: -0.66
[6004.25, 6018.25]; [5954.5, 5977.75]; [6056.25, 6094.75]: 0.15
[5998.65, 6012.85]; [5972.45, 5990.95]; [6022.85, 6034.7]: 0.31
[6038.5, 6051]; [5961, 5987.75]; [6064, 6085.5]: -0.27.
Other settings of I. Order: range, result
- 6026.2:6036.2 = 9.83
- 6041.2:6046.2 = 10.1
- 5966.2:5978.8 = 10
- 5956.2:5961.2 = 9.97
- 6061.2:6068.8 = 9.81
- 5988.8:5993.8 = 10.2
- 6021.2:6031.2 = 9.79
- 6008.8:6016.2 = 9.88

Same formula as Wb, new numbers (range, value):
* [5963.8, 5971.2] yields 10.2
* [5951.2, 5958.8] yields 10.1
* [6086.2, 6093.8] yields 9.78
